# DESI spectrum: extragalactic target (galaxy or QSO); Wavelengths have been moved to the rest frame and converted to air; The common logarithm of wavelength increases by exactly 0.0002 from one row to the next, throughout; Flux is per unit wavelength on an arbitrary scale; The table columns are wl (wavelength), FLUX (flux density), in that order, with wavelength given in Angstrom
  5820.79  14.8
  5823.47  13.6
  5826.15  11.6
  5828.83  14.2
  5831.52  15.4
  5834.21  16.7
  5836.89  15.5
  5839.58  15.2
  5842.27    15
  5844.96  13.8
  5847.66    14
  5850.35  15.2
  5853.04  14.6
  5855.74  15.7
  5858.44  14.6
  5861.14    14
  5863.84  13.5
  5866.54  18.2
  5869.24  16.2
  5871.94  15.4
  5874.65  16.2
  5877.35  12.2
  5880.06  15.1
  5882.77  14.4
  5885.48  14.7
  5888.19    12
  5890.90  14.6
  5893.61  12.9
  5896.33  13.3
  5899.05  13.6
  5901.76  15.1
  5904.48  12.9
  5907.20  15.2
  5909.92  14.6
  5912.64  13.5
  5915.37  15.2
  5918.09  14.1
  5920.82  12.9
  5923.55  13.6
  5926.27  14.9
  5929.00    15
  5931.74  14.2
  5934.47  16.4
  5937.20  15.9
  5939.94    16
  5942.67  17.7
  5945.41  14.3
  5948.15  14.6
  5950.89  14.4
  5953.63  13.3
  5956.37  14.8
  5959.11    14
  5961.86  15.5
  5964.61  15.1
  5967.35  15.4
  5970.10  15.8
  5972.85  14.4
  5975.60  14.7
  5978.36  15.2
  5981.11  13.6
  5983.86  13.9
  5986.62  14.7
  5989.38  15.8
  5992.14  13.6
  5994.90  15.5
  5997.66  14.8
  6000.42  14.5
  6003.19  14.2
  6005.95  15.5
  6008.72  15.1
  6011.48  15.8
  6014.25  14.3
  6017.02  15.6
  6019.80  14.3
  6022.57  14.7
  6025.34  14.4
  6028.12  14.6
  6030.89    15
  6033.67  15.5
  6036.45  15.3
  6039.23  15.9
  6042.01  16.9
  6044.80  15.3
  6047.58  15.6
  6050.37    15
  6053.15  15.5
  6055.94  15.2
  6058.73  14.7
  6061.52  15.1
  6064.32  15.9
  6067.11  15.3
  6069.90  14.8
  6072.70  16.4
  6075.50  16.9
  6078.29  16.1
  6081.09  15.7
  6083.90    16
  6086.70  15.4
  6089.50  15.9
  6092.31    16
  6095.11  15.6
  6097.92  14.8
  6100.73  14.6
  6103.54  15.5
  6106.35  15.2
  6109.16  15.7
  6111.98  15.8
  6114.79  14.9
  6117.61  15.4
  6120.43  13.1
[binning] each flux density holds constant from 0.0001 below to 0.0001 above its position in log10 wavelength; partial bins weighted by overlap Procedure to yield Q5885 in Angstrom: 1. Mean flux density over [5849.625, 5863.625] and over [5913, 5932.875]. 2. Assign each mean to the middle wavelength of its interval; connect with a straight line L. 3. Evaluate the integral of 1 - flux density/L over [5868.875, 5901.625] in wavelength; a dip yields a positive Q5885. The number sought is 0.7 Angstrom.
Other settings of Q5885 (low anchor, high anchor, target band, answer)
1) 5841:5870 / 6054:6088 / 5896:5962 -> 2.5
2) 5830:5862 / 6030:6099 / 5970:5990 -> 0.9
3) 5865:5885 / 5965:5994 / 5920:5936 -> 0.5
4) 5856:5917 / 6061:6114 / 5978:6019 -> 0.8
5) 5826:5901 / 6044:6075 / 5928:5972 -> -0.5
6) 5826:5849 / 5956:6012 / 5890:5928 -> 2.0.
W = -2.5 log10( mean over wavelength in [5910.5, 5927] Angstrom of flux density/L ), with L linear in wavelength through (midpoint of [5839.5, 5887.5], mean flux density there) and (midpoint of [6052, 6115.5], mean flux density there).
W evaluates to 0.07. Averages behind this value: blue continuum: 14.8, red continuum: 15.5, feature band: 14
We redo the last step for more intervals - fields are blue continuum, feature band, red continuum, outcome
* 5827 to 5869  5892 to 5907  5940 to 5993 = 0.09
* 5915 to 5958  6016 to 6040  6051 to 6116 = 0.02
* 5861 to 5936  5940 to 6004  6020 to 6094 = 0.01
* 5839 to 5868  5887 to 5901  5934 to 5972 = 0.13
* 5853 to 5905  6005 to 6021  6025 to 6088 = 0.01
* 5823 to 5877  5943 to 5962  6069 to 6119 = 0.05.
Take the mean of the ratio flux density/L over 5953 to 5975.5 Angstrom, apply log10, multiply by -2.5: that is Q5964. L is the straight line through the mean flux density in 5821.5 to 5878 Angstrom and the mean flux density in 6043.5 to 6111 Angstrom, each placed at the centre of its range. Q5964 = 0.02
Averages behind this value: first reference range 14.8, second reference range 15.5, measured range 14.8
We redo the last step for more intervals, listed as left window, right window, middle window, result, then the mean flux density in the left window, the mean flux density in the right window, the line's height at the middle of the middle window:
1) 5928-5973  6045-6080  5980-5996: 0.05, 15.1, 15.5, 15.3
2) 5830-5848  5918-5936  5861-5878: -0.03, 15.1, 14.5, 14.9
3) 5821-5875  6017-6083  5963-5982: 0.02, 14.9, 15.4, 15.2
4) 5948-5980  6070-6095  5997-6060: 0.02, 14.8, 16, 15.4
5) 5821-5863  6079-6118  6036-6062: -0.01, 14.6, 15.5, 15.3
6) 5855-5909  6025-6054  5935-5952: -0.05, 14.5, 15.4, 14.8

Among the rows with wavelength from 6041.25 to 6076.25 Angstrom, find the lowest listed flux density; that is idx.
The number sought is 14.7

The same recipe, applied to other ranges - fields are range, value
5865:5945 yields 12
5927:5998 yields 13.3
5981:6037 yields 13.6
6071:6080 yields 16.1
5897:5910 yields 12.9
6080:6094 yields 15.4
